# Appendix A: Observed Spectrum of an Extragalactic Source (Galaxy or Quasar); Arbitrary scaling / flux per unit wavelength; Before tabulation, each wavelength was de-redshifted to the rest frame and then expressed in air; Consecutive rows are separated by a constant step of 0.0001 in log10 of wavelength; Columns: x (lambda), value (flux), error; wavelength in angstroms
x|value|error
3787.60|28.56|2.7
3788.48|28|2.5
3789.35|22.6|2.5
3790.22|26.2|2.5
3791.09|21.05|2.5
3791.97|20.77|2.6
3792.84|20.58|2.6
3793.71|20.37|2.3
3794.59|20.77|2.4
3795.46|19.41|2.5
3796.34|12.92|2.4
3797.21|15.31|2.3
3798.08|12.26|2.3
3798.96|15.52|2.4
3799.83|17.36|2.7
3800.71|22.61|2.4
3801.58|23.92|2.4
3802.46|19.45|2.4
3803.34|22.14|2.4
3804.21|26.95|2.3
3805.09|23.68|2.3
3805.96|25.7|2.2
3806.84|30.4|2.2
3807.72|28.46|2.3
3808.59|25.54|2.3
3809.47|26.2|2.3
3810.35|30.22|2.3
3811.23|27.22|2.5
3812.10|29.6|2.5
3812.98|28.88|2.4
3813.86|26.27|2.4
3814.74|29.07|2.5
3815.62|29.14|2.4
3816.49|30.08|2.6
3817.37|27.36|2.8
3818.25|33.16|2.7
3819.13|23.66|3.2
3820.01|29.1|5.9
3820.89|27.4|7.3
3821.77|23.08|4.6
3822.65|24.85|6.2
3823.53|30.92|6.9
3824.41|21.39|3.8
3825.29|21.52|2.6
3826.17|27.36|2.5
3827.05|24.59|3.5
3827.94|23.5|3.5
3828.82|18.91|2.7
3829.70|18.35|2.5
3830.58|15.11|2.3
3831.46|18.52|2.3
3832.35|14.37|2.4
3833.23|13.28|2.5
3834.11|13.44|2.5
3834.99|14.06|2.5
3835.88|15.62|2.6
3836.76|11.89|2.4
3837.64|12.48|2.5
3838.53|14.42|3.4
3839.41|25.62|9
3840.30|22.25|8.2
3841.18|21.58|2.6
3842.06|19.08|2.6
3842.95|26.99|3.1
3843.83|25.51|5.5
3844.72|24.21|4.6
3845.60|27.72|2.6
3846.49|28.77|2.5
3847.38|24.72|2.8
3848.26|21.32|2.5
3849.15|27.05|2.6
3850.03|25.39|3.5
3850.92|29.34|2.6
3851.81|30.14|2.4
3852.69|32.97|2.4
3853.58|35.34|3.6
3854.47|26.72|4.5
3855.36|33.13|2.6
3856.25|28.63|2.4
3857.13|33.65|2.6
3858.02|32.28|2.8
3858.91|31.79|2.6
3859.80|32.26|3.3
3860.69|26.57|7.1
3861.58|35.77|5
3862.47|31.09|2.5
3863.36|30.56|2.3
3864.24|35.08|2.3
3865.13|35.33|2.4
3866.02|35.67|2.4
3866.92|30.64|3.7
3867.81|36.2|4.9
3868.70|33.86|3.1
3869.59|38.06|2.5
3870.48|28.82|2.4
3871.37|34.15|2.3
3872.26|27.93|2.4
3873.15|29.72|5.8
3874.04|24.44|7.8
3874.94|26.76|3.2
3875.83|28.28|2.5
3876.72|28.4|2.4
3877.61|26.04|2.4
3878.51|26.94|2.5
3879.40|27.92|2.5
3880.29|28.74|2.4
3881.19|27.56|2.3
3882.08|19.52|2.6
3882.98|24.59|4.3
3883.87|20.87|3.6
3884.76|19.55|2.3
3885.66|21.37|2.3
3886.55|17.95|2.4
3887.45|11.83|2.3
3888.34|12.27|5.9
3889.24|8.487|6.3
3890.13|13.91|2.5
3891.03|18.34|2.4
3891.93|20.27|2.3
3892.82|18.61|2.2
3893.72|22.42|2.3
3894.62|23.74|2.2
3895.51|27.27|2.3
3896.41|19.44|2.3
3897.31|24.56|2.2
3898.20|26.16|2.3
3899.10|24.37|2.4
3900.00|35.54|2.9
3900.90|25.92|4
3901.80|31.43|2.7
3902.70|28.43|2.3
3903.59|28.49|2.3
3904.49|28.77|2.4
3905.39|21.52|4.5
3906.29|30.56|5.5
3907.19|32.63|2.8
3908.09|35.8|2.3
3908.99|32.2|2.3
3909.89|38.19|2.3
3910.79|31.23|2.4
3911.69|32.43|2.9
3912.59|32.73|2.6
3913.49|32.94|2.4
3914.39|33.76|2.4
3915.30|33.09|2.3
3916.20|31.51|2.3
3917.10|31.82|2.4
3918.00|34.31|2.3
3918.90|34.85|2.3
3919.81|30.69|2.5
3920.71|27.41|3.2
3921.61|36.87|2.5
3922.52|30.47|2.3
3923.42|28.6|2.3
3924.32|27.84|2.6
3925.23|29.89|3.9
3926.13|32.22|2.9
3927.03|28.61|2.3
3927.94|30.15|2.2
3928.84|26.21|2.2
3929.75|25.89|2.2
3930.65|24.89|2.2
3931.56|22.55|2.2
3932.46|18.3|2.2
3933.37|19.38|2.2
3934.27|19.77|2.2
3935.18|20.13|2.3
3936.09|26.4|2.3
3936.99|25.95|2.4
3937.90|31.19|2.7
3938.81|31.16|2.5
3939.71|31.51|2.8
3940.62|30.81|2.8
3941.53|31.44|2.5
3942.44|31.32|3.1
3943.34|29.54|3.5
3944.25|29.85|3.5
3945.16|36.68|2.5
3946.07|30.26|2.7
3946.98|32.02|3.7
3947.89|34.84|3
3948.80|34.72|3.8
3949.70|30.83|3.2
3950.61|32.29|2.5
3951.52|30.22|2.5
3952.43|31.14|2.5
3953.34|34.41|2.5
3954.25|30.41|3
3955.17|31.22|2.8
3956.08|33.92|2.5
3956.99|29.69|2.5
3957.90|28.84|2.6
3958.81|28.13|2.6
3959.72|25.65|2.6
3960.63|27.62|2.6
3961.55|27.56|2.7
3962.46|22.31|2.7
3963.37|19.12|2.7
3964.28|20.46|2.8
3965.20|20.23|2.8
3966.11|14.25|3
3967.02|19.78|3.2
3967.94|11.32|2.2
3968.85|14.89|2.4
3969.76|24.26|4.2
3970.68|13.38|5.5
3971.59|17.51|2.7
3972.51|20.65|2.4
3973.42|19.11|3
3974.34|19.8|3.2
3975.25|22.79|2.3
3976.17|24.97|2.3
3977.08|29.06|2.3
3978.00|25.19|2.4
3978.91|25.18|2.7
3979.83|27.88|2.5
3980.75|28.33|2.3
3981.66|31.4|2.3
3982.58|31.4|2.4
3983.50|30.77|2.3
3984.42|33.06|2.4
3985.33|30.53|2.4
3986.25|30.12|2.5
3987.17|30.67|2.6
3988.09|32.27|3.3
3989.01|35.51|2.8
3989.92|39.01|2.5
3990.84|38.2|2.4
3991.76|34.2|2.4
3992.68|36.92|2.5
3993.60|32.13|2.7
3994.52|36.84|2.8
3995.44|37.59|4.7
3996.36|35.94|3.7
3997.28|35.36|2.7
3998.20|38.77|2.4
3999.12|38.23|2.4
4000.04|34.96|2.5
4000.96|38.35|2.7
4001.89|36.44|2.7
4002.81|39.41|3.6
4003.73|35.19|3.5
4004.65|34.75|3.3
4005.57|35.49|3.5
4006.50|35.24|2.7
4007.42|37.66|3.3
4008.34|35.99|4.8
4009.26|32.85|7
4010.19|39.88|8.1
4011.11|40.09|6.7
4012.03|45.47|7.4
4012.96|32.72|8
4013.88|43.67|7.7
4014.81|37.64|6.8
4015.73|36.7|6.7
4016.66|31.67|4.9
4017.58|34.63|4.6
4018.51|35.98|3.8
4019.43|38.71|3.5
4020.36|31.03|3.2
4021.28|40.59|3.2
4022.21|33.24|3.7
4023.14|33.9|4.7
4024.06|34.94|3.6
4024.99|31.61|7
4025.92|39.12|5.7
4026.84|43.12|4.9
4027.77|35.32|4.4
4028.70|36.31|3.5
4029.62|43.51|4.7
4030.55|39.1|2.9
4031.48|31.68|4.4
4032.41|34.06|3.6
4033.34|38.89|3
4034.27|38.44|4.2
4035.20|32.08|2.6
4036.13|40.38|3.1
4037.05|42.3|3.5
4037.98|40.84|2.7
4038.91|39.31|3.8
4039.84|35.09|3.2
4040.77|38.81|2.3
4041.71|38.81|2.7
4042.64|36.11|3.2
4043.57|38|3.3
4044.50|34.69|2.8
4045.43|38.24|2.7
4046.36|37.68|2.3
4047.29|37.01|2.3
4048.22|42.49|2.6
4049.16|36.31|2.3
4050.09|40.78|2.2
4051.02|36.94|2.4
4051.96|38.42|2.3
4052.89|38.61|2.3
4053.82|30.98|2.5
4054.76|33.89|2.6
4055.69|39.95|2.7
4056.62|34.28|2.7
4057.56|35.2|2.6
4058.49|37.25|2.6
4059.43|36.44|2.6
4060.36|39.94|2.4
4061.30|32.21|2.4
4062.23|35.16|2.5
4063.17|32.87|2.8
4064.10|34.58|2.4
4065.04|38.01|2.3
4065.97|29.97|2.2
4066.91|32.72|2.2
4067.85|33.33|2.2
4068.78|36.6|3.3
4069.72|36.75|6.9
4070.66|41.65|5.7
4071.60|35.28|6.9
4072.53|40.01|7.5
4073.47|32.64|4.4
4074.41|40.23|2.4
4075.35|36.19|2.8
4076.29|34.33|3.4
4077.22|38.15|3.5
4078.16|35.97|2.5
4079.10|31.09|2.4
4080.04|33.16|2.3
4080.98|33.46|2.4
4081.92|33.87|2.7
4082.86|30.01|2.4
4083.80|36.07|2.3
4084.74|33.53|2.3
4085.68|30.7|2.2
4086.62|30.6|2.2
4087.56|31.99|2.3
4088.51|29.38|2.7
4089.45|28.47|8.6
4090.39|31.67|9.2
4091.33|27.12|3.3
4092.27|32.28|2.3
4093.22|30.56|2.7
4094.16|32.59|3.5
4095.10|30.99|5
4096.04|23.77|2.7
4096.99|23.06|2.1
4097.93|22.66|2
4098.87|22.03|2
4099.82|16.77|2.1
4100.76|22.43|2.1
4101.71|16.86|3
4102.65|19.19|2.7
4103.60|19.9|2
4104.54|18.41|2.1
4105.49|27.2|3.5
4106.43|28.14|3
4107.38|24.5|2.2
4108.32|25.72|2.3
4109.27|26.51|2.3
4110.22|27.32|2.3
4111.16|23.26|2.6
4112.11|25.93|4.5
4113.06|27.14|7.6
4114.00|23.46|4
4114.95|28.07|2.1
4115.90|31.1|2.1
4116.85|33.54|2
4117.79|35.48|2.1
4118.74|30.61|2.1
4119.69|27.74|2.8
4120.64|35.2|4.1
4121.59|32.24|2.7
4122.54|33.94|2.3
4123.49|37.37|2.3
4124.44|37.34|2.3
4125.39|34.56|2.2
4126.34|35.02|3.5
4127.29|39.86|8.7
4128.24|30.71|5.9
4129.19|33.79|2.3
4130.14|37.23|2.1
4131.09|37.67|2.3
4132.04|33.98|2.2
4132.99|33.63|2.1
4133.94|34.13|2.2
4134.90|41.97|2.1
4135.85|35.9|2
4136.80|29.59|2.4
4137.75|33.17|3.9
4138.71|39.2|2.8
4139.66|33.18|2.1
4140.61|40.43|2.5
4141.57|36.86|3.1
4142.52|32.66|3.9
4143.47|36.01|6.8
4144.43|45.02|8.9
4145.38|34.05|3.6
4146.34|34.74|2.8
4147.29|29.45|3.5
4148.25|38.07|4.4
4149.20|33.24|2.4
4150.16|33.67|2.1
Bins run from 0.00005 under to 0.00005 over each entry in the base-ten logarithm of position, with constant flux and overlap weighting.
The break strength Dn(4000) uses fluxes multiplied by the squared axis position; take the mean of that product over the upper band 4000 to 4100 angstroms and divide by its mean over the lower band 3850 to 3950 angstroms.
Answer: 1.34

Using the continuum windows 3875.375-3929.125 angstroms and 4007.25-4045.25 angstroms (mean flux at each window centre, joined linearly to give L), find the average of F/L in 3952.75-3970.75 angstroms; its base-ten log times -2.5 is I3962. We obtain 0.298 mag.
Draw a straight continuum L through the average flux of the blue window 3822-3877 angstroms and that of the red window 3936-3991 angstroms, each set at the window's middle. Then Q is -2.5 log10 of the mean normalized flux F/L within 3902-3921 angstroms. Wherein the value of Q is -0.173 mag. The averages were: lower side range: 26.1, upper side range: 27.7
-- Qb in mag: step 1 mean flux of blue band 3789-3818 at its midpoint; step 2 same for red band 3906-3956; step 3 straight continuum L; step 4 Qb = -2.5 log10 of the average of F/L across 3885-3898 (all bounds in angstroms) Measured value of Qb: 0.45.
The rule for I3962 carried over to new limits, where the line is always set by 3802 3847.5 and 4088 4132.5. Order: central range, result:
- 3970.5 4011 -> -0.200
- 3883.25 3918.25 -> -0.044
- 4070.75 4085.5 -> -0.236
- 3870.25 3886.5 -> -0.063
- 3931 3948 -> -0.091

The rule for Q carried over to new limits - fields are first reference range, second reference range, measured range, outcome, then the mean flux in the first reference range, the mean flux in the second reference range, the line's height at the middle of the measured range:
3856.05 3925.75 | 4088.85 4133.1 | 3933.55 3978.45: 0.08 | 28.2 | 28.9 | 28.4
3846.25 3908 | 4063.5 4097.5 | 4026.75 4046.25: -0.19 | 27.1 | 33.1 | 31.8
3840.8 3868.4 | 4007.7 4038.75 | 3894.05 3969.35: 0.16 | 29.6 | 37.2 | 33.1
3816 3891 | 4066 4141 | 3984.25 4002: -0.23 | 25.2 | 31.3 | 28.6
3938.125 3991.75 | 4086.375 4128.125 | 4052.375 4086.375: -0.24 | 27.8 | 28.2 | 28.1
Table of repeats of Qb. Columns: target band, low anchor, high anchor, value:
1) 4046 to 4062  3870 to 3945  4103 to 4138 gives -0.23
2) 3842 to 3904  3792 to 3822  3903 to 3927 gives 0.07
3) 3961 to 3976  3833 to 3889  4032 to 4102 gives 0.48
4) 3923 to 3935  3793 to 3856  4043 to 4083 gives 0.13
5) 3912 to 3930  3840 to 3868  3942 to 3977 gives -0.14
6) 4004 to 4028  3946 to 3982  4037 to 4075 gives -0.15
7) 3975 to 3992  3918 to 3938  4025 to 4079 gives 0.04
